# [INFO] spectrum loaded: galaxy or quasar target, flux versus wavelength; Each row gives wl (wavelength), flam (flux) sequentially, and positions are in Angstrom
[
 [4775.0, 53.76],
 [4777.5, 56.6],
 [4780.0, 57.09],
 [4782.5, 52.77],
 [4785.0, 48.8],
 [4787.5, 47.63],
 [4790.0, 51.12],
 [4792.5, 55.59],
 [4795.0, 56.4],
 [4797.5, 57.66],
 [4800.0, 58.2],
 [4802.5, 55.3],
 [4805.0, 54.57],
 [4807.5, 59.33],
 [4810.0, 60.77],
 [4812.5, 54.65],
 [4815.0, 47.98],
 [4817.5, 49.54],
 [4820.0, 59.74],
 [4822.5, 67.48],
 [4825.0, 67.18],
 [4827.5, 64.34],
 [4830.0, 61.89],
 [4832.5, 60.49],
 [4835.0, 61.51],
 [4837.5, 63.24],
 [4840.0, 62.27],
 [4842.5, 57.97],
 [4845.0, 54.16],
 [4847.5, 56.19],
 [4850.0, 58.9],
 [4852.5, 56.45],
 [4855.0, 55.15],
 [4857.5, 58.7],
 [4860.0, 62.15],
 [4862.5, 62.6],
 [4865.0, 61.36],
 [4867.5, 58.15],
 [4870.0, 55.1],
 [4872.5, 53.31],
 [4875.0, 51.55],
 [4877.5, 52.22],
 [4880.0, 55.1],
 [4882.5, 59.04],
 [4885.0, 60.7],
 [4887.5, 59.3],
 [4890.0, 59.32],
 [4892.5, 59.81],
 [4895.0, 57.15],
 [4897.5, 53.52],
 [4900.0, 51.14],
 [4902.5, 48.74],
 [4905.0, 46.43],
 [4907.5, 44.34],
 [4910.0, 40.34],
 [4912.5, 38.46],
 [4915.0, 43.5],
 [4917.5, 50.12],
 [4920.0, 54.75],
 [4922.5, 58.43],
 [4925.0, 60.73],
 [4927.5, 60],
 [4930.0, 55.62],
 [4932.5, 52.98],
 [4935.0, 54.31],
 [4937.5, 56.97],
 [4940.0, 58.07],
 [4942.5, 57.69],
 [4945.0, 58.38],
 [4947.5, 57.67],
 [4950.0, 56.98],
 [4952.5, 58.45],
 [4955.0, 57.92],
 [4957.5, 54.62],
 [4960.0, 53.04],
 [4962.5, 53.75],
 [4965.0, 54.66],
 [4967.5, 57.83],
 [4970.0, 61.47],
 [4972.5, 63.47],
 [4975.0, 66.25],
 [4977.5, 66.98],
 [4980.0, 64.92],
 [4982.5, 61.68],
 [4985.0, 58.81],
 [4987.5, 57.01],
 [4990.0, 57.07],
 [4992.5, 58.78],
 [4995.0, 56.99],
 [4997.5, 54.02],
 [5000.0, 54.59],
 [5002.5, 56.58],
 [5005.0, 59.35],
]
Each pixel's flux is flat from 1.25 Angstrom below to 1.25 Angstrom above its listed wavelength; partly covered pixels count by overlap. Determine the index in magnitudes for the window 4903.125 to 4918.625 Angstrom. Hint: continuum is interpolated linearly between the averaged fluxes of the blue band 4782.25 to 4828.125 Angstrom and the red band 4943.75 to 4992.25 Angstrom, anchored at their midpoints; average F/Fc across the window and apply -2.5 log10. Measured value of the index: 0.30 mag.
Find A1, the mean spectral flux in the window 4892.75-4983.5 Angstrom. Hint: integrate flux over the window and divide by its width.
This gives 55.3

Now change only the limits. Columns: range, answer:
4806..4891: 58.5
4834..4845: 60.4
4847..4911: 55.3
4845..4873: 58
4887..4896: 58.9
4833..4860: 58.7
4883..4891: 59.7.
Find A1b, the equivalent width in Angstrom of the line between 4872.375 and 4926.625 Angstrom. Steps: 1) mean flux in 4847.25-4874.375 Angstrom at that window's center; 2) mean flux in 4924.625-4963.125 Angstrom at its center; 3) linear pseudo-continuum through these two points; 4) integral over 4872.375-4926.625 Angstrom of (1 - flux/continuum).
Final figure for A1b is 4.4 Angstrom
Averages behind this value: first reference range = 57.9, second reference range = 56.7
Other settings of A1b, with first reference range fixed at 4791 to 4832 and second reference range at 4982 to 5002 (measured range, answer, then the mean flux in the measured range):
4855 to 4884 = 0.4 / 57.1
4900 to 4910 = 2.0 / 46.3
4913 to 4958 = 1.4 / 55.7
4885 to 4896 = -0.3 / 59.1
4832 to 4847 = -0.4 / 59.7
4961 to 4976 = -0.5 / 59.4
